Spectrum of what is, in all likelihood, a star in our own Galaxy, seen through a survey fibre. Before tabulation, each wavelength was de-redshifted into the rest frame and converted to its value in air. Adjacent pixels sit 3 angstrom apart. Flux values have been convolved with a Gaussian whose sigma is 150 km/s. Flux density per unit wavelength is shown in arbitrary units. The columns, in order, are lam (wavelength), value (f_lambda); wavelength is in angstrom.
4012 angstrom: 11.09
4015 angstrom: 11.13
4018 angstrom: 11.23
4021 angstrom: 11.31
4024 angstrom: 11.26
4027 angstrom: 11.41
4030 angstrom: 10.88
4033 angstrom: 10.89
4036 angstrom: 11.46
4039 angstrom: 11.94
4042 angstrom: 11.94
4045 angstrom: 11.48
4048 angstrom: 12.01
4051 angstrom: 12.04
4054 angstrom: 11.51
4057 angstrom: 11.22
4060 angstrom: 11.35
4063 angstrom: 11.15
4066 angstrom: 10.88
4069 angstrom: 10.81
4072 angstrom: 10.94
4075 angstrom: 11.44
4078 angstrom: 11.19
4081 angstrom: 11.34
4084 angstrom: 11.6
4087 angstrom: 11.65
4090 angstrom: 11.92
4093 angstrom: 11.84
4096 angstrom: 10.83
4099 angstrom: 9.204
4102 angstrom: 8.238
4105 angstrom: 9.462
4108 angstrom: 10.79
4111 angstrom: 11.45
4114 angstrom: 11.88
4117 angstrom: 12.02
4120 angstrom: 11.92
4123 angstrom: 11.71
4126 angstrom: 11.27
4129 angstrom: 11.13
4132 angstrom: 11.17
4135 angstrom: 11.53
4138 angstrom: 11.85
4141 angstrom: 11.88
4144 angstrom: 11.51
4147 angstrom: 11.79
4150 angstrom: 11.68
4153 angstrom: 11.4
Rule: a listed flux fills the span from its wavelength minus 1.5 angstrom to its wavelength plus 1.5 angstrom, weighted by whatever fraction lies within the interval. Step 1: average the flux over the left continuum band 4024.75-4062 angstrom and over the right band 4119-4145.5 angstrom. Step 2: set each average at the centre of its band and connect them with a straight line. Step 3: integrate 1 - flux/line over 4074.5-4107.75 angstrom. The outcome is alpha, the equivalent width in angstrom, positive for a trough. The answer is 2.2 angstrom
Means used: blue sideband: 11.5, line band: 10.8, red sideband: 11.5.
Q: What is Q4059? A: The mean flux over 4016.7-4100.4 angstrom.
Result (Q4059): 11.3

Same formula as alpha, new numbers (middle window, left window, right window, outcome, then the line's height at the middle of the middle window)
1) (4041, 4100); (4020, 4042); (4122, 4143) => 0.4 angstrom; 11.4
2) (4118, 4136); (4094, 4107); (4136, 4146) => -0.8 angstrom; 11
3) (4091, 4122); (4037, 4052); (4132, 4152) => 2.5 angstrom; 11.7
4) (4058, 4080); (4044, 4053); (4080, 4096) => 1.1 angstrom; 11.7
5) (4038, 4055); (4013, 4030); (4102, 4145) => -0.9 angstrom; 11.2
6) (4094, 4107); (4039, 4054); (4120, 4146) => 2.3 angstrom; 11.6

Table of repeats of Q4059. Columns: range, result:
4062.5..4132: 11.1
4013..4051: 11.4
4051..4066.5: 11.3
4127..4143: 11.5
